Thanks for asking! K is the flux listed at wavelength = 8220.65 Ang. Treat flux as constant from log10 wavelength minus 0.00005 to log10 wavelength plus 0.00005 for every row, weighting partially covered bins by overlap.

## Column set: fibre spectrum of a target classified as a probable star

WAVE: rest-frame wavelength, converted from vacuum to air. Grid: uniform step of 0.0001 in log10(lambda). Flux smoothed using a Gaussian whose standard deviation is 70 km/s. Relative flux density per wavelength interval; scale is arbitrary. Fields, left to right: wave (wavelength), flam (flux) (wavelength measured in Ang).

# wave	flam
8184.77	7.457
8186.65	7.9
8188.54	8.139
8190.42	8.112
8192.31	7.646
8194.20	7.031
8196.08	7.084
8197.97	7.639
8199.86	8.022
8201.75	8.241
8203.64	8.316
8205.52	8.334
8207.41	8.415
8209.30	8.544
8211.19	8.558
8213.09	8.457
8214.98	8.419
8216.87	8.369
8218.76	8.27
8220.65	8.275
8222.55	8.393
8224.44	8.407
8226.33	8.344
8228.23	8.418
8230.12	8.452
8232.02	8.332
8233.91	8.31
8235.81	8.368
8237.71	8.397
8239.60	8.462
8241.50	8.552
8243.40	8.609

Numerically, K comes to 8.275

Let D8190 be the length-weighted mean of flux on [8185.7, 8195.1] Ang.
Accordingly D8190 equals 7.77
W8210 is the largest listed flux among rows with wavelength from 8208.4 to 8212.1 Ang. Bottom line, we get 8.558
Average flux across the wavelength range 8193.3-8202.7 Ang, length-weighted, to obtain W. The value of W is 7.61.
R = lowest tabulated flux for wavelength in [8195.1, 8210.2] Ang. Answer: 7.084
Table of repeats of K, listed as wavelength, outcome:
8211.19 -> 8.558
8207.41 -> 8.415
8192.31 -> 7.646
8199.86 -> 8.022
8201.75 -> 8.241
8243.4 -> 8.609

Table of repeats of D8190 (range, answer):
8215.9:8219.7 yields 8.33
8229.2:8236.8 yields 8.36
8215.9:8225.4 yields 8.35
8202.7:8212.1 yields 8.44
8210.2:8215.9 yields 8.47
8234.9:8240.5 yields 8.41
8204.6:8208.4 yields 8.38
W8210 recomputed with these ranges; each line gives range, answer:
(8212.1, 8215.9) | 8.457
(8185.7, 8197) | 8.139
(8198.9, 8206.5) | 8.334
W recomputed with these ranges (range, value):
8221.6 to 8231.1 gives 8.4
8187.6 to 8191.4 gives 8.13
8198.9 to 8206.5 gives 8.23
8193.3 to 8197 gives 7.07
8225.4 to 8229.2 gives 8.38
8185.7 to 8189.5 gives 8.03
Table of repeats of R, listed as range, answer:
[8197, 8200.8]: 7.639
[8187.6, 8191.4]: 8.112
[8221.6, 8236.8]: 8.31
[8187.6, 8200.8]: 7.031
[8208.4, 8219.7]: 8.27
